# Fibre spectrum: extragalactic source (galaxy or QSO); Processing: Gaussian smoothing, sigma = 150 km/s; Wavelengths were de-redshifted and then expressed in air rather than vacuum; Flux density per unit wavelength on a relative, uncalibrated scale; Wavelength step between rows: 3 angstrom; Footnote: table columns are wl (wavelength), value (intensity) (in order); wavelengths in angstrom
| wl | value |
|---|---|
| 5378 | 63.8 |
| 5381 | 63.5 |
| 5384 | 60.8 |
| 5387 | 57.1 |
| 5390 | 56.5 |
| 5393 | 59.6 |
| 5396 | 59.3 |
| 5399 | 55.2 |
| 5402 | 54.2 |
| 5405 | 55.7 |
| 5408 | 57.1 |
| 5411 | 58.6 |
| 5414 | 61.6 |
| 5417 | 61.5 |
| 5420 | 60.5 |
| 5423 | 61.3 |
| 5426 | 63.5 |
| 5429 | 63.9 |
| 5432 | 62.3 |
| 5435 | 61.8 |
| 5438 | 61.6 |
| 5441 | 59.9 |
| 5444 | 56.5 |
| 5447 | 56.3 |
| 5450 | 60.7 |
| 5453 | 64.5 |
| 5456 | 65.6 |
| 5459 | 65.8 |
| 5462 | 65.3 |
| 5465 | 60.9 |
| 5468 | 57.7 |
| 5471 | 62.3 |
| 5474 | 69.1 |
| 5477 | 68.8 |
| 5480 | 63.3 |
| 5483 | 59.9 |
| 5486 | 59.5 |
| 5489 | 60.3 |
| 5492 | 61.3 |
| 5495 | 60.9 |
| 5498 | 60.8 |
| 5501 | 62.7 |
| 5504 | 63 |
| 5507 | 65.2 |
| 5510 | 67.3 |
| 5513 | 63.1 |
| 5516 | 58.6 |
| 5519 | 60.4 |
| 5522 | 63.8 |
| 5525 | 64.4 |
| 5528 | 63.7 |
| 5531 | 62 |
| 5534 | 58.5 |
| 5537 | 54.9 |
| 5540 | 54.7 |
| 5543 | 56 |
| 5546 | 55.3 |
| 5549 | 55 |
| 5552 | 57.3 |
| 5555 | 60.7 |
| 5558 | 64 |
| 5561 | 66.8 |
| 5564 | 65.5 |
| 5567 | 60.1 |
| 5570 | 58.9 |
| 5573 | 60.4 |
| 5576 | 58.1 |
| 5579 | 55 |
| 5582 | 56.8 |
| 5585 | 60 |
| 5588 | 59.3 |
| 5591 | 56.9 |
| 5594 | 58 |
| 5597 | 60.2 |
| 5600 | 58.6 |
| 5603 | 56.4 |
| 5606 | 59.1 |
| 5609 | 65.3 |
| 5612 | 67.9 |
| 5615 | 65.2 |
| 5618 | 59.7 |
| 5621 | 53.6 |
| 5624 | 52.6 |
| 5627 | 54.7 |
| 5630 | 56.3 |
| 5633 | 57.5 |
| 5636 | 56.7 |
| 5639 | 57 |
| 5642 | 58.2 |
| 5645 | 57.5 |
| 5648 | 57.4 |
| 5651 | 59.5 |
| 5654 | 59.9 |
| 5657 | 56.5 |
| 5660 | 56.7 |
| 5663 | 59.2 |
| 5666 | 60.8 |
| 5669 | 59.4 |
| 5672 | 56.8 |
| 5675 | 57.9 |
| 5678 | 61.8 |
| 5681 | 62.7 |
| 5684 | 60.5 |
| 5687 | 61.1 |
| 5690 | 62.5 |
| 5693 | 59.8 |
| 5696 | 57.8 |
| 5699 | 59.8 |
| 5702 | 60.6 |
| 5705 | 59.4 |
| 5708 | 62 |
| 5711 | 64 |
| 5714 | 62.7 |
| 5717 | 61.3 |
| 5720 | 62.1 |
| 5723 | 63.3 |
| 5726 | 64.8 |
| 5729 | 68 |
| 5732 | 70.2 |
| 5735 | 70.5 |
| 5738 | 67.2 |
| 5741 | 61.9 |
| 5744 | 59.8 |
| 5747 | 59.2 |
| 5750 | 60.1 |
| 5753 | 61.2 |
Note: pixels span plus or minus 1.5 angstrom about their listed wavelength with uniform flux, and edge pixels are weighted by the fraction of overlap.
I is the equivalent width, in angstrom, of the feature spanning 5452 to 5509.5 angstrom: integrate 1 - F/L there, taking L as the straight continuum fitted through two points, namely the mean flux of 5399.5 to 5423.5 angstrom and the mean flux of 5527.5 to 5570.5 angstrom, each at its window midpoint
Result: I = -3.93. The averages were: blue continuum 58.6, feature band 63.1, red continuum 59.5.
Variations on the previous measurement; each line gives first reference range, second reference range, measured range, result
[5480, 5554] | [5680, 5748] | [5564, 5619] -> 1.2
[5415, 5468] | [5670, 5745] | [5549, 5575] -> 0.3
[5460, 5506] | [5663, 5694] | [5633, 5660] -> 1.3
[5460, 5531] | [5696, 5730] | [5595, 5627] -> 1.5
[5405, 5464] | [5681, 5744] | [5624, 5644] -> 1.9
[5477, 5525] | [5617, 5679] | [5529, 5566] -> 0.9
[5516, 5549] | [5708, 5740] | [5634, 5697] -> 4.3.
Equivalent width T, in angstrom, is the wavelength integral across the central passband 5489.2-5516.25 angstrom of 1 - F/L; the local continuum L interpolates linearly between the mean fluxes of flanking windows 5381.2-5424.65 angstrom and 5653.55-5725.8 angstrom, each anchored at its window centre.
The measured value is -1.5 angstrom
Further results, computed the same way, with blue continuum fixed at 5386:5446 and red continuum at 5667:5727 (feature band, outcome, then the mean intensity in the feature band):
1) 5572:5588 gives 0.6 angstrom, 58.1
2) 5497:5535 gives -1.7 angstrom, 62.7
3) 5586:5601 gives 0.4 angstrom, 58.6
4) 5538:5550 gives 1.0 angstrom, 55.2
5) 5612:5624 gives 0.2 angstrom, 59.7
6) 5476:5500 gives -0.8 angstrom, 61.7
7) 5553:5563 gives -0.6 angstrom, 63.6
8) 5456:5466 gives -0.8 angstrom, 64.4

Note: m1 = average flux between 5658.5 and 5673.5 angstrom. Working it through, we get 58.6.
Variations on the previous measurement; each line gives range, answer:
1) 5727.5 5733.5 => 69.1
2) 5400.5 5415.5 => 57.4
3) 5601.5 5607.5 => 57.8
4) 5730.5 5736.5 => 70.4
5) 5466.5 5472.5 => 60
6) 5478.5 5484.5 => 61.6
